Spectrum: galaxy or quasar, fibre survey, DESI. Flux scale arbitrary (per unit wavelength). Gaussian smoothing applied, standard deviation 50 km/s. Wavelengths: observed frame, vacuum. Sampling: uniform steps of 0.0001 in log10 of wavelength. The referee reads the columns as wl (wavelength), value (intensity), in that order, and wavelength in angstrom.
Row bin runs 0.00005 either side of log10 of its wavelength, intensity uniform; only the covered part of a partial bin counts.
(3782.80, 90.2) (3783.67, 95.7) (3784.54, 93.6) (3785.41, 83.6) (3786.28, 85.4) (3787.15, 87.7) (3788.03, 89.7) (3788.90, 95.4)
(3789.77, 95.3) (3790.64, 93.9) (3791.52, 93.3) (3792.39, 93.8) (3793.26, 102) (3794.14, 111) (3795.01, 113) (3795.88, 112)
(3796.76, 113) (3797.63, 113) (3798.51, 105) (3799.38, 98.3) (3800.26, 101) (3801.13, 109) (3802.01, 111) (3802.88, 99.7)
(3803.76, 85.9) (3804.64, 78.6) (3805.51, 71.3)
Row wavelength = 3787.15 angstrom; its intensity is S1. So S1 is 87.7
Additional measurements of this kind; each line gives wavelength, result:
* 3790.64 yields 93.9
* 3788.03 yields 89.7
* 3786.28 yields 85.4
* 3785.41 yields 83.6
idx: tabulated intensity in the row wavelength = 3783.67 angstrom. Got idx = 95.7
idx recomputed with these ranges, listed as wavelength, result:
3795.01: 113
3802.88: 99.7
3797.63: 113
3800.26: 101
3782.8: 90.2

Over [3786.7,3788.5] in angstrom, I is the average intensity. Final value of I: 88.6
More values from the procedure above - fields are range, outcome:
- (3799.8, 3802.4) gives 107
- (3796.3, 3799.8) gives 107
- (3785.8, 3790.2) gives 90.6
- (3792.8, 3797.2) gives 110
